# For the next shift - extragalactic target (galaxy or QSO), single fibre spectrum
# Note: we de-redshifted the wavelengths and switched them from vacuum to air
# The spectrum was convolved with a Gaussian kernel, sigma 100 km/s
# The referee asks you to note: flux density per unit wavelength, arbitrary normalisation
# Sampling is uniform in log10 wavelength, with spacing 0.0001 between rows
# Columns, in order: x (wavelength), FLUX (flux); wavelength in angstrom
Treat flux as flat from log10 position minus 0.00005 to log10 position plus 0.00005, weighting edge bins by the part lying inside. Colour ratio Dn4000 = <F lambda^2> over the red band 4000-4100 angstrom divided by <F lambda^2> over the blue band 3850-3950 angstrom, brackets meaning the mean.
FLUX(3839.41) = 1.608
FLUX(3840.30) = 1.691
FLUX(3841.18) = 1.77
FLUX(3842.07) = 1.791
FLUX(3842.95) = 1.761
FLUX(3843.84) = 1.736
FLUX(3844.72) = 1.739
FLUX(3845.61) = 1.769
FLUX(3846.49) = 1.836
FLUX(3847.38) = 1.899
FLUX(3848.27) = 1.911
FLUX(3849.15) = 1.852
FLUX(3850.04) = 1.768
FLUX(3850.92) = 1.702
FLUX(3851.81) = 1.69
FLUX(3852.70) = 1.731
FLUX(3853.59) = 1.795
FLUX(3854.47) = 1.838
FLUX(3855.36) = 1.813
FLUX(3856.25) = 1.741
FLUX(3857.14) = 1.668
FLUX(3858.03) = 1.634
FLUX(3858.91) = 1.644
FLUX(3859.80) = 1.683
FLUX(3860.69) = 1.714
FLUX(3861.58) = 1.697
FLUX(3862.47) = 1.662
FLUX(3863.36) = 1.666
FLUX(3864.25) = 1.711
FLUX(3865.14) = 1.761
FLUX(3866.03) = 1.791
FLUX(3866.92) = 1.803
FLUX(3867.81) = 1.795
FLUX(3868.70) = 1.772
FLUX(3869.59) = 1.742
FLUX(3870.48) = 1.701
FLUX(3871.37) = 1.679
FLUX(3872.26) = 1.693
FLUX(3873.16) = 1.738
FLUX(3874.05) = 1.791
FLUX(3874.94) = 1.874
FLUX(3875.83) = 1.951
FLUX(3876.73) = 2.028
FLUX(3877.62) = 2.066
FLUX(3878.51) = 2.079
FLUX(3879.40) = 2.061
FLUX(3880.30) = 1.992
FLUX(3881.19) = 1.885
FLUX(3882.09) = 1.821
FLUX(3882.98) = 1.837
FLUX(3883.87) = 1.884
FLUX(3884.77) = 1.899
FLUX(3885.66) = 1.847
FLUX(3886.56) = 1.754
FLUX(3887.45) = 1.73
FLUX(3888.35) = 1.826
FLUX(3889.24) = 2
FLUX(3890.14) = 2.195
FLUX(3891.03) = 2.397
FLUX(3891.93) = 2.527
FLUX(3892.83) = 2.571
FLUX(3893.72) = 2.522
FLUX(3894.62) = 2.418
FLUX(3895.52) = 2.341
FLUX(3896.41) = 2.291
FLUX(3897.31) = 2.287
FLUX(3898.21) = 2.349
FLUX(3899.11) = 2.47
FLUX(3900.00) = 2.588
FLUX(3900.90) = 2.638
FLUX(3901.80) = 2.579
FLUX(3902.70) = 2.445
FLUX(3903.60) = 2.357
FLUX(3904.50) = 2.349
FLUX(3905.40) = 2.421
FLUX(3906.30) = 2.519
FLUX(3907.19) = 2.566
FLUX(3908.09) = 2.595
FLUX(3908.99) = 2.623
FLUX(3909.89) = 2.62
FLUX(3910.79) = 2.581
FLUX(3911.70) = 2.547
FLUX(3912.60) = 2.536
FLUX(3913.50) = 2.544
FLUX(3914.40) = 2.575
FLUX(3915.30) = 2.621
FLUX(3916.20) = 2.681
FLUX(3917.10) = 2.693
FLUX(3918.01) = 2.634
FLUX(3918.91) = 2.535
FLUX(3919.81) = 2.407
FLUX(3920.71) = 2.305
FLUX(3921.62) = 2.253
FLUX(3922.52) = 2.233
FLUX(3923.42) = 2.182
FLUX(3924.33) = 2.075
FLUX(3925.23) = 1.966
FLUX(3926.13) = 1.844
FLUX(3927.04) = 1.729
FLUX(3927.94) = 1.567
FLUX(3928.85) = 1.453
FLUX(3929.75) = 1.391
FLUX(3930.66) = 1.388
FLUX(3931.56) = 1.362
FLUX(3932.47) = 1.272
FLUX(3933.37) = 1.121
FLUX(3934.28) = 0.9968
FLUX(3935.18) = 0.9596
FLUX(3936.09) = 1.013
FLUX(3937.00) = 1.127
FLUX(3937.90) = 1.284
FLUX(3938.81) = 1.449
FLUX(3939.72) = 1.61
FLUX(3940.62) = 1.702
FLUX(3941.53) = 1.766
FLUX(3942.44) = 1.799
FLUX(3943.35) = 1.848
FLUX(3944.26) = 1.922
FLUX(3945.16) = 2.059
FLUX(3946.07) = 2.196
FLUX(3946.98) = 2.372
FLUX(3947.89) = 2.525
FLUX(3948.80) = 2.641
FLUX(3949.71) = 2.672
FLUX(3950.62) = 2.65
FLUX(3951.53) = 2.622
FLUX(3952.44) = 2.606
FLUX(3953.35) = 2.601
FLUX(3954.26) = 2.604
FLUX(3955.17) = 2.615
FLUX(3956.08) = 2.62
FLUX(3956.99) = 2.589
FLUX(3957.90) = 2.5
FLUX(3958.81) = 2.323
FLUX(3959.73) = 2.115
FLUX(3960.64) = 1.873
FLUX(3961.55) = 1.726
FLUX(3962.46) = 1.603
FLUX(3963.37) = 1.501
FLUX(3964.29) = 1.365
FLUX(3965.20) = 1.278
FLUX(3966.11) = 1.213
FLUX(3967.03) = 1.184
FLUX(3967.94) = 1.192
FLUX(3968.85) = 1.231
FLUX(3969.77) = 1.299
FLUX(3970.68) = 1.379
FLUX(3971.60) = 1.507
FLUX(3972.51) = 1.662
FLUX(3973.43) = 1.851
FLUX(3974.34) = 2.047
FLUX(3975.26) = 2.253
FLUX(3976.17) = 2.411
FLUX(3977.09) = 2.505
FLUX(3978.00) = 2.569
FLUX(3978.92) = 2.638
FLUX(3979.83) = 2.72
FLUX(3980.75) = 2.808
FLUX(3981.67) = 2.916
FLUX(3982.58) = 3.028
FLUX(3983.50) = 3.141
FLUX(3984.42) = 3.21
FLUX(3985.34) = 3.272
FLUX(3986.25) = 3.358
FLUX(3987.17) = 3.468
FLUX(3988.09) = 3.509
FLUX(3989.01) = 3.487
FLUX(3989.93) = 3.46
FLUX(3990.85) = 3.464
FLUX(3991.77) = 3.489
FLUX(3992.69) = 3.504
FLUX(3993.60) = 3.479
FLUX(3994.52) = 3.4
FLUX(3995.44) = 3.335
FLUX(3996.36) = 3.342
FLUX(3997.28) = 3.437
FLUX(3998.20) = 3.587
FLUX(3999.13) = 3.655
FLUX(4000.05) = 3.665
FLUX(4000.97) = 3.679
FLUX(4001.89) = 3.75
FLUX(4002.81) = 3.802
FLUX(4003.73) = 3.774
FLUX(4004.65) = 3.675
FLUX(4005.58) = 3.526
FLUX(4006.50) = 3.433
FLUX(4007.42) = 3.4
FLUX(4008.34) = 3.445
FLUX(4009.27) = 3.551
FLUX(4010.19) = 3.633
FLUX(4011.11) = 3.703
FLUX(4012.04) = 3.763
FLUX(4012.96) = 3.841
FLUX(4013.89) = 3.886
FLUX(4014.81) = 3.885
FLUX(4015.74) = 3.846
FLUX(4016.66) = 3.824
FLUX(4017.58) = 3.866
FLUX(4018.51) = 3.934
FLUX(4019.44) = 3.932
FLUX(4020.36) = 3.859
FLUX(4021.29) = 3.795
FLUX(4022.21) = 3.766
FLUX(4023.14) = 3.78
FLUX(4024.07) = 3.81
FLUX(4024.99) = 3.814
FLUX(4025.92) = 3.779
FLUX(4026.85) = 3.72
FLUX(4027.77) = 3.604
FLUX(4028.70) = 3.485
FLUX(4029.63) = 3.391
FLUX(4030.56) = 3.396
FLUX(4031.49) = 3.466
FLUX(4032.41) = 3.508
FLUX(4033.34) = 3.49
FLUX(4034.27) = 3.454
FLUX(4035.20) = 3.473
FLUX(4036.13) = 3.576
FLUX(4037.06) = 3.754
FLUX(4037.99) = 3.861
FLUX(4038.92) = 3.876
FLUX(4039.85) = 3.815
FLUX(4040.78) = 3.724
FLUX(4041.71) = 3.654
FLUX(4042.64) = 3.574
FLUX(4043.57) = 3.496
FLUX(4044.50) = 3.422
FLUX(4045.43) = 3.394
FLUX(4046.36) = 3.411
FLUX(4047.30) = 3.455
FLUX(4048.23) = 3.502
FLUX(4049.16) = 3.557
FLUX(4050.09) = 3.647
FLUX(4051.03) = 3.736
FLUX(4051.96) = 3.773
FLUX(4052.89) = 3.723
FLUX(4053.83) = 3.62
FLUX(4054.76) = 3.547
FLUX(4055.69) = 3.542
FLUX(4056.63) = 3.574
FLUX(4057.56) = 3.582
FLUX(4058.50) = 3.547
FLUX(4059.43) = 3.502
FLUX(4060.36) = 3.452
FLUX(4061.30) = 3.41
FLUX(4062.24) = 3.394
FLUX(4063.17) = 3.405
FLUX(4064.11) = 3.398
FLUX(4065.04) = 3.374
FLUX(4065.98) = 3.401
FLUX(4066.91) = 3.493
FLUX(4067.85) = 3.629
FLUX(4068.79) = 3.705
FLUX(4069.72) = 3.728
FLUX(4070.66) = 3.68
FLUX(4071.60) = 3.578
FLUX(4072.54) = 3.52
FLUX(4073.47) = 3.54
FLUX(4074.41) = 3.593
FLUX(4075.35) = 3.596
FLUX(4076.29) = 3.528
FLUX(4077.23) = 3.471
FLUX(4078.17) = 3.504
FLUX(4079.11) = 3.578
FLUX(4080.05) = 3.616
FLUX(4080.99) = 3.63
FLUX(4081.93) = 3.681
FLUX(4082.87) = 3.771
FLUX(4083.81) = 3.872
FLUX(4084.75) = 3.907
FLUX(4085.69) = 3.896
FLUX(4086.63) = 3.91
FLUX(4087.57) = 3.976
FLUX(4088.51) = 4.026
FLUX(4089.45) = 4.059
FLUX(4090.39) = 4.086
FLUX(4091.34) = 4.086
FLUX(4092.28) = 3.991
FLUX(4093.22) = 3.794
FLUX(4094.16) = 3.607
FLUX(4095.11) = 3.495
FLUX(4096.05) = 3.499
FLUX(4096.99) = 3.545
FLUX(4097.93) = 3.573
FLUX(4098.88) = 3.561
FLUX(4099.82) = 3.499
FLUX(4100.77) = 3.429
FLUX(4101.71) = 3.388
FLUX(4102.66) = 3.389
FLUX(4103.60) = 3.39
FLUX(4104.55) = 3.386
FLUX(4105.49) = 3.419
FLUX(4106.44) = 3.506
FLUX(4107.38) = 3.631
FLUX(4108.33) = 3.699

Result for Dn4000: 2.0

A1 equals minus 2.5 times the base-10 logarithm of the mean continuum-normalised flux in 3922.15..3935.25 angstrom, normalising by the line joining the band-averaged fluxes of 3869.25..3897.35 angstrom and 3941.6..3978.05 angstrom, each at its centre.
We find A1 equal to 0.27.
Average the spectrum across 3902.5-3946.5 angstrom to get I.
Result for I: 2.01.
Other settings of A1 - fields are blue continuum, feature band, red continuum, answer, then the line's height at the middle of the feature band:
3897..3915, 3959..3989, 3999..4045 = 0.41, 3.19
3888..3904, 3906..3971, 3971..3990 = 0.26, 2.56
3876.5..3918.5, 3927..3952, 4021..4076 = 0.47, 2.67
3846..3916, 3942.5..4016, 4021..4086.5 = 0.08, 2.94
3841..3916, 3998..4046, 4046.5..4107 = -0.16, 3.18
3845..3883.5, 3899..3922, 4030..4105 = -0.15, 2.21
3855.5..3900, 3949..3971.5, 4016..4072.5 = 0.36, 2.77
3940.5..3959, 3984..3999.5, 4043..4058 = -0.20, 2.86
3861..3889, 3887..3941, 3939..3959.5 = -0.03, 2.07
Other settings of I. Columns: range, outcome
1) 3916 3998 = 2.24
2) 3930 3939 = 1.19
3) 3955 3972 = 1.73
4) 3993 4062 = 3.63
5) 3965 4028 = 3.15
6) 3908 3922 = 2.55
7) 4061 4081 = 3.53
